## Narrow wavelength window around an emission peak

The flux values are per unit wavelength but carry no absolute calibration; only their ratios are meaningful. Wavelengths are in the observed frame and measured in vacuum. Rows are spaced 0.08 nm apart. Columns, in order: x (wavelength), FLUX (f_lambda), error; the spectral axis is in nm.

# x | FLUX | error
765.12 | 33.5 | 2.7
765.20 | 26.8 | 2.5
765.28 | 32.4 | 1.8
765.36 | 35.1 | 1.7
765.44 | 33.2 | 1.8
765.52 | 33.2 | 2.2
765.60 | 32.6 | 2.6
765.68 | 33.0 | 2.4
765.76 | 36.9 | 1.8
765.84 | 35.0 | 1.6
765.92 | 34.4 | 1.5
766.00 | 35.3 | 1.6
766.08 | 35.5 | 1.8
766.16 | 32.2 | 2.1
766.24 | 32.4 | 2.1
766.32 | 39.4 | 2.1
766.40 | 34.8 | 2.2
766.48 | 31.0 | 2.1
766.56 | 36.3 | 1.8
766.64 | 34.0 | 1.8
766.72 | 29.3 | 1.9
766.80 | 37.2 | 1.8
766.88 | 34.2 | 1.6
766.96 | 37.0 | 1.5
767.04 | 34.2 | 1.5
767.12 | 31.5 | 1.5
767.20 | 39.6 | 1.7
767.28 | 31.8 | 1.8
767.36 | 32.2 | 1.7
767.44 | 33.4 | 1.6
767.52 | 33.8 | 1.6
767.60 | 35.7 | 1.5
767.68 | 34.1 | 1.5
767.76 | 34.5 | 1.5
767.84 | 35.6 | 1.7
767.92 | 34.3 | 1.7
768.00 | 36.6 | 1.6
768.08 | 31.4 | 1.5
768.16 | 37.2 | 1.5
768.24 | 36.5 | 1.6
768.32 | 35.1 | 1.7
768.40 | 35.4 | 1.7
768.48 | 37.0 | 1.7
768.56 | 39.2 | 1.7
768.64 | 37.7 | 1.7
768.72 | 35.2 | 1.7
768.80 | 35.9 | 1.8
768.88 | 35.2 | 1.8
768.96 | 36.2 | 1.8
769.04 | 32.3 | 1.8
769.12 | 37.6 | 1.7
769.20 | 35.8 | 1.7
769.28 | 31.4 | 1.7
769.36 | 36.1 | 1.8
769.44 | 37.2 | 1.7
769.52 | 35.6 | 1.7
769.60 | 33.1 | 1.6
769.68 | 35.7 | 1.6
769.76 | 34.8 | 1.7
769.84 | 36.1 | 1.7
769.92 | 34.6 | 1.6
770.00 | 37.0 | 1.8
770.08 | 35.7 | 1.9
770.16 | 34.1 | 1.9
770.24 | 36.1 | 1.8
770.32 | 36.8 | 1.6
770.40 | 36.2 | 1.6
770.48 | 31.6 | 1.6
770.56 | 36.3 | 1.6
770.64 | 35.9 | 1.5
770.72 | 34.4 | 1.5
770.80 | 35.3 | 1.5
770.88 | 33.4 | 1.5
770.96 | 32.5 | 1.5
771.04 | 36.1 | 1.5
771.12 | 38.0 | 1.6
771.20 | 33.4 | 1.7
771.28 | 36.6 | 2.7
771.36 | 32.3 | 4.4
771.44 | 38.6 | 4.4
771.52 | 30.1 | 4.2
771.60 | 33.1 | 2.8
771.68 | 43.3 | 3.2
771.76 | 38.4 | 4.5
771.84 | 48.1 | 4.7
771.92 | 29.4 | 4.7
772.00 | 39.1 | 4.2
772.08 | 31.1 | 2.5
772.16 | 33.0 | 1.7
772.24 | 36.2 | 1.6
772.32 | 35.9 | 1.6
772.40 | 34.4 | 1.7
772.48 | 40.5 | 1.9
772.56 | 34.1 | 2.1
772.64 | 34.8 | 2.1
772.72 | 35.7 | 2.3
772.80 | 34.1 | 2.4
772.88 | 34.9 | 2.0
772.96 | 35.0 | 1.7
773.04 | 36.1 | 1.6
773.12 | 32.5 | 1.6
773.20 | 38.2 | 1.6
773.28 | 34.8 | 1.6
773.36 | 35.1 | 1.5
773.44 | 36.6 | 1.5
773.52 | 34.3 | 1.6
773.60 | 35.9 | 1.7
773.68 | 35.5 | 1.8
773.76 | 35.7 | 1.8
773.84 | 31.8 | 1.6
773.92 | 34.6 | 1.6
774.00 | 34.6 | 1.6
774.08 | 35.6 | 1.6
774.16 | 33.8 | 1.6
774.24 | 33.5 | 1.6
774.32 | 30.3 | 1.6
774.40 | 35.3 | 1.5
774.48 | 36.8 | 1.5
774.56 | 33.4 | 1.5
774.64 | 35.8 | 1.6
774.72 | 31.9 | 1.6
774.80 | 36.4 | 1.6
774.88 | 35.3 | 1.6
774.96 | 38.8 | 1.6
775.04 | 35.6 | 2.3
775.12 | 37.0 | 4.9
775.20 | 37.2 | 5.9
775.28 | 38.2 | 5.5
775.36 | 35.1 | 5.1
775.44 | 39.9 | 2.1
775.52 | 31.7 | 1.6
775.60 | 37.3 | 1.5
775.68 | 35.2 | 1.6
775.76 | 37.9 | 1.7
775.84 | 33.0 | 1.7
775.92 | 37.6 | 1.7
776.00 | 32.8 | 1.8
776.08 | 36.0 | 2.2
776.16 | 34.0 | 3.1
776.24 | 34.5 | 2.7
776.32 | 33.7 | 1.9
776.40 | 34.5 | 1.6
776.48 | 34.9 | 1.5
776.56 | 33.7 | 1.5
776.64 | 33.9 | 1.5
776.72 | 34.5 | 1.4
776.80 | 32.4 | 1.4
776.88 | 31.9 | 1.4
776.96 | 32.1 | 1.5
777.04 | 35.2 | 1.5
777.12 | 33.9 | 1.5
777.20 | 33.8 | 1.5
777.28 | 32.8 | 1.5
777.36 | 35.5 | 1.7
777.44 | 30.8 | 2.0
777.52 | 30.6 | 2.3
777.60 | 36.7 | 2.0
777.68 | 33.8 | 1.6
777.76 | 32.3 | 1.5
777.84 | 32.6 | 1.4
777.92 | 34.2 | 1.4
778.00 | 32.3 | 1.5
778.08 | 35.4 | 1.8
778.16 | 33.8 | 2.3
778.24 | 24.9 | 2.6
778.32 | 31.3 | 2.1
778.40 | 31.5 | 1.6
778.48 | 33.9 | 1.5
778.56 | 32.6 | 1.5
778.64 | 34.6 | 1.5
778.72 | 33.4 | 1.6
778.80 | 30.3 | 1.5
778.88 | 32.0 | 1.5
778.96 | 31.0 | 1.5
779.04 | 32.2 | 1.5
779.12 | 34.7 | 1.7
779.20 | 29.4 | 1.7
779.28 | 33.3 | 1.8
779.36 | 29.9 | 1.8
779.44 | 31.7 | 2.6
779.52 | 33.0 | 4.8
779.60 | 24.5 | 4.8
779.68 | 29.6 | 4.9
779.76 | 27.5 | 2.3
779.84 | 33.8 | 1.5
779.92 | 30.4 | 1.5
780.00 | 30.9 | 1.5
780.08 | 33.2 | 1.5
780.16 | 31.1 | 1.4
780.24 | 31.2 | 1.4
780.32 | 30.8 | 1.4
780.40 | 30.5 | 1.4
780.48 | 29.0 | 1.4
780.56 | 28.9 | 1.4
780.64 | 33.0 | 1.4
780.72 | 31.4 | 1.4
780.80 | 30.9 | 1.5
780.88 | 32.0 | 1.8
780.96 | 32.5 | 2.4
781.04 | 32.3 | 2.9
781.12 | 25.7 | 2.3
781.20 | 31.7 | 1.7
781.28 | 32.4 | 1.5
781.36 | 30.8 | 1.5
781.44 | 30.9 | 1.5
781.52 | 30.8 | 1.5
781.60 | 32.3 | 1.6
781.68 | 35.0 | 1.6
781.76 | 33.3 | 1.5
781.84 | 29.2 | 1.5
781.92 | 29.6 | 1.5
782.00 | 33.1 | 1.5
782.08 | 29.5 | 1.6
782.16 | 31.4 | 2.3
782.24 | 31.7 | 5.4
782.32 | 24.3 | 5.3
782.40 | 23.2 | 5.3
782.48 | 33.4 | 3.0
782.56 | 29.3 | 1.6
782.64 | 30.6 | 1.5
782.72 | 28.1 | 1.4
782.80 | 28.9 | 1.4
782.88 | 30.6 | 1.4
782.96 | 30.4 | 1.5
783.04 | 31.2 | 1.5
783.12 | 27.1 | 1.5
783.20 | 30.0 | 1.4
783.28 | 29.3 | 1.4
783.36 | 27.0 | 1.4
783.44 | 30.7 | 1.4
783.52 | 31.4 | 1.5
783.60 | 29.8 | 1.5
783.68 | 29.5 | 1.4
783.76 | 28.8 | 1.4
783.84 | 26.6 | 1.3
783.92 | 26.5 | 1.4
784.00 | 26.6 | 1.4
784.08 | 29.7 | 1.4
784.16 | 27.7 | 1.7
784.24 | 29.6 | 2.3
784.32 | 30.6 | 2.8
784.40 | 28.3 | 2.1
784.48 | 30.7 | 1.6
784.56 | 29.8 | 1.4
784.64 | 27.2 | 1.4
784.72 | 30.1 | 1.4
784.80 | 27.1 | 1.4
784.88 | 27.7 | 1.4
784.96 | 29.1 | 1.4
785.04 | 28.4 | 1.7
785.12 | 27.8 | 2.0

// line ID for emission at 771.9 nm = C III] 1909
